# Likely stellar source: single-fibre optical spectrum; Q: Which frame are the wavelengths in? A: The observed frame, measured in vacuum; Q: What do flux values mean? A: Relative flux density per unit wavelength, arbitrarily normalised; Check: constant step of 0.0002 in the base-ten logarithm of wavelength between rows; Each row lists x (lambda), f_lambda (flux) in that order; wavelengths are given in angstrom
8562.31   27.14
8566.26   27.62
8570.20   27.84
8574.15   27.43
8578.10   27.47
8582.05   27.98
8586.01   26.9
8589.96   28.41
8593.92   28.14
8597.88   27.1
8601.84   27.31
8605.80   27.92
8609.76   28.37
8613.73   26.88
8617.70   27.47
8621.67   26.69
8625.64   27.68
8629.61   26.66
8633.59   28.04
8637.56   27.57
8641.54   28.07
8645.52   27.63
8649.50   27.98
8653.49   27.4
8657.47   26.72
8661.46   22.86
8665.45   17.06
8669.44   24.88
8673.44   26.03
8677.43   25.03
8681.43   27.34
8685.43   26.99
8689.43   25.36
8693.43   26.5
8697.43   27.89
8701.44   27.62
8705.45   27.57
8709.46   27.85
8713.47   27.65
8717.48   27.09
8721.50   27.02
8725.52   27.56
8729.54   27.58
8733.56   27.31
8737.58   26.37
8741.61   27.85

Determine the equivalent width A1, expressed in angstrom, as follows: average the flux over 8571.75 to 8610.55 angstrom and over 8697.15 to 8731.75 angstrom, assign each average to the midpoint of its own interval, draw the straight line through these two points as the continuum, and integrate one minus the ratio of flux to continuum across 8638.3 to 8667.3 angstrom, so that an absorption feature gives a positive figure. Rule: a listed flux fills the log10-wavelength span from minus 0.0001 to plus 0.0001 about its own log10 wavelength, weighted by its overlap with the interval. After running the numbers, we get 2.2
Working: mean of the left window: 27.7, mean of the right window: 27.5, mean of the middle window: 25.5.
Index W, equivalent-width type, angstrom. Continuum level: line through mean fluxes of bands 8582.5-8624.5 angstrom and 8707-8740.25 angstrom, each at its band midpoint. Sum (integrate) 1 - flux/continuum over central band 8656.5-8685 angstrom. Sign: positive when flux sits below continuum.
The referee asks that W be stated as 3.2 angstrom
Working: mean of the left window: 27.5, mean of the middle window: 24.3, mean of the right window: 27.3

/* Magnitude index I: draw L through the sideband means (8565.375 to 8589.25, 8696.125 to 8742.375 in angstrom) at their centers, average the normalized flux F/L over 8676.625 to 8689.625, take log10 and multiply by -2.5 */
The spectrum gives 0.04 mag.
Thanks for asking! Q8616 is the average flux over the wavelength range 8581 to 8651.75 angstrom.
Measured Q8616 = 27.6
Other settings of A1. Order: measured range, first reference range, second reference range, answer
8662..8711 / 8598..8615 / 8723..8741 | 2.9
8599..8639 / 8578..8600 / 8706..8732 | 0.3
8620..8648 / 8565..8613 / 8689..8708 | 0.0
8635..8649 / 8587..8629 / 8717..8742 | -0.2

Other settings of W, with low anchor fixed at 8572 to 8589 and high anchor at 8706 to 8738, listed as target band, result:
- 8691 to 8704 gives 0.1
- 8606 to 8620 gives -0.1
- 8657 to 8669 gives 2.4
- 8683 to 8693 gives 0.4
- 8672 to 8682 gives 0.5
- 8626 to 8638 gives 0.0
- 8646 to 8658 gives 0.0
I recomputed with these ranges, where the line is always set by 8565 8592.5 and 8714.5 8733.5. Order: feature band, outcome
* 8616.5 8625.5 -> 0.02 mag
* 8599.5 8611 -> -0.01 mag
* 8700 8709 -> -0.01 mag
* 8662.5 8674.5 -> 0.22 mag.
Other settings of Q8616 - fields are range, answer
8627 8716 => 26.4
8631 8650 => 27.8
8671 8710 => 26.8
